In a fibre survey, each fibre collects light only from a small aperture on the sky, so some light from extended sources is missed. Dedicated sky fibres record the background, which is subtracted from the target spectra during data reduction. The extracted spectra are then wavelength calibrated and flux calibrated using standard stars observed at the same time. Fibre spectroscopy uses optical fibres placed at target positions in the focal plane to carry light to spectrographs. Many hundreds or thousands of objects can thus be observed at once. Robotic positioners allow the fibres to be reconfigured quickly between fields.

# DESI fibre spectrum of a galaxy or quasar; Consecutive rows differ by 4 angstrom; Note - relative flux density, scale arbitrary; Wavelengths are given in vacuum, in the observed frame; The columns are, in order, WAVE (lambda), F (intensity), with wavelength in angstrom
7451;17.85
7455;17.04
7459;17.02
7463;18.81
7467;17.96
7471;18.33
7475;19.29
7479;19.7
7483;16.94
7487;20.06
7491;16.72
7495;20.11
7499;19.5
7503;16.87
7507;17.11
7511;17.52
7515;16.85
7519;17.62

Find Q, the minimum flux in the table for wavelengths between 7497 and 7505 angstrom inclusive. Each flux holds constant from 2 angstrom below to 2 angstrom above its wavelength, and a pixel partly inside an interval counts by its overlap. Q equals 16.87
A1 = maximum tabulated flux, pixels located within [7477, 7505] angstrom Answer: 20.11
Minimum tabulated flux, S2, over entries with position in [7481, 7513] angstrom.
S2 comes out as 16.72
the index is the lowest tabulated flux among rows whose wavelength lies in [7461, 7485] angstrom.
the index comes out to 16.94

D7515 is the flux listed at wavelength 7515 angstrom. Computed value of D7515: 16.85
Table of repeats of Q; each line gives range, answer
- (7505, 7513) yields 17.11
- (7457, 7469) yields 17.02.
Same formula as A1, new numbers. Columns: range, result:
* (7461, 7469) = 18.81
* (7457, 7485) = 19.7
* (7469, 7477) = 19.29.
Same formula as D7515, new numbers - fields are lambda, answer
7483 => 16.94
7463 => 18.81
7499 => 19.5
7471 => 18.33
